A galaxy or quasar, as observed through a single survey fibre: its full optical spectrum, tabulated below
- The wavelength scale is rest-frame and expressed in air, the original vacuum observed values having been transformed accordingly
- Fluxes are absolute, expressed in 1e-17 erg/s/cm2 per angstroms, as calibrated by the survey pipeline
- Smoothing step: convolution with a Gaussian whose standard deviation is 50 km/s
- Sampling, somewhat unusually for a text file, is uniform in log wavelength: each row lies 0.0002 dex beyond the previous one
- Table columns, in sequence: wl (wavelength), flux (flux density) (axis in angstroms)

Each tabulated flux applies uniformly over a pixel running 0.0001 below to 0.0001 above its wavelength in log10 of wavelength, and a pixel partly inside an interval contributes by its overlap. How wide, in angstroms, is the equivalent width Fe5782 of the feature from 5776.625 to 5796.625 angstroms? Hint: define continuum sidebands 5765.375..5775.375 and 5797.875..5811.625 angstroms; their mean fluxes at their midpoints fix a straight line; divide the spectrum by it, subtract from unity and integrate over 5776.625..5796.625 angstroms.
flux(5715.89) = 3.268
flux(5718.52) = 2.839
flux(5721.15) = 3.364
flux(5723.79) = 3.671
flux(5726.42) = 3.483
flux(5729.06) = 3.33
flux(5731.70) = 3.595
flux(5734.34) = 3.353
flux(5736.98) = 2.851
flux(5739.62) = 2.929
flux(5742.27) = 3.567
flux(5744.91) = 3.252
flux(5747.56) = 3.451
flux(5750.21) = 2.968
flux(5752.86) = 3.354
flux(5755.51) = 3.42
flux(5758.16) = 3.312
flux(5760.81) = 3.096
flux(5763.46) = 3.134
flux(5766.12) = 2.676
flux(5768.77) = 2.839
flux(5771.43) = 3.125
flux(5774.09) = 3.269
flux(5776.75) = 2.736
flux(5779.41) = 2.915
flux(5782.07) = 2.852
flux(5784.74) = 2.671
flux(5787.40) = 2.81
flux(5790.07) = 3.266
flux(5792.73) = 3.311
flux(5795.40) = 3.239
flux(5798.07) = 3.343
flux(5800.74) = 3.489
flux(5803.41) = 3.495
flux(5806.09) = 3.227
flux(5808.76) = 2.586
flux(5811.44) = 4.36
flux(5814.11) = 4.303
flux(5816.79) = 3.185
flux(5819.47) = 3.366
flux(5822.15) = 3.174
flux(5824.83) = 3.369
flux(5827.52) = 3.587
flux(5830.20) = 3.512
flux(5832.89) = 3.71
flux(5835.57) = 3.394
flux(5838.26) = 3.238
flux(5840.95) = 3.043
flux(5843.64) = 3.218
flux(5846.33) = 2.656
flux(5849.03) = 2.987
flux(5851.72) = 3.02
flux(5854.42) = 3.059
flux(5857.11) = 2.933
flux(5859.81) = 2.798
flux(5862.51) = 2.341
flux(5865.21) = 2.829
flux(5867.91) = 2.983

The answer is 1.1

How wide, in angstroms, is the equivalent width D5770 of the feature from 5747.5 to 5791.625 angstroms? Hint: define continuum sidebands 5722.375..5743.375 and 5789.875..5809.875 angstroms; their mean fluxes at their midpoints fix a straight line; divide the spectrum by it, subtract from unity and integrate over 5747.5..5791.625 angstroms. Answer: 3.4 angstroms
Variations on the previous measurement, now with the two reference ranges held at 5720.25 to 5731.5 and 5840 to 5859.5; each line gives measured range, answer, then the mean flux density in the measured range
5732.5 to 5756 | 1.1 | 3.24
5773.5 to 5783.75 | 1.1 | 2.91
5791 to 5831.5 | -3.9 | 3.44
